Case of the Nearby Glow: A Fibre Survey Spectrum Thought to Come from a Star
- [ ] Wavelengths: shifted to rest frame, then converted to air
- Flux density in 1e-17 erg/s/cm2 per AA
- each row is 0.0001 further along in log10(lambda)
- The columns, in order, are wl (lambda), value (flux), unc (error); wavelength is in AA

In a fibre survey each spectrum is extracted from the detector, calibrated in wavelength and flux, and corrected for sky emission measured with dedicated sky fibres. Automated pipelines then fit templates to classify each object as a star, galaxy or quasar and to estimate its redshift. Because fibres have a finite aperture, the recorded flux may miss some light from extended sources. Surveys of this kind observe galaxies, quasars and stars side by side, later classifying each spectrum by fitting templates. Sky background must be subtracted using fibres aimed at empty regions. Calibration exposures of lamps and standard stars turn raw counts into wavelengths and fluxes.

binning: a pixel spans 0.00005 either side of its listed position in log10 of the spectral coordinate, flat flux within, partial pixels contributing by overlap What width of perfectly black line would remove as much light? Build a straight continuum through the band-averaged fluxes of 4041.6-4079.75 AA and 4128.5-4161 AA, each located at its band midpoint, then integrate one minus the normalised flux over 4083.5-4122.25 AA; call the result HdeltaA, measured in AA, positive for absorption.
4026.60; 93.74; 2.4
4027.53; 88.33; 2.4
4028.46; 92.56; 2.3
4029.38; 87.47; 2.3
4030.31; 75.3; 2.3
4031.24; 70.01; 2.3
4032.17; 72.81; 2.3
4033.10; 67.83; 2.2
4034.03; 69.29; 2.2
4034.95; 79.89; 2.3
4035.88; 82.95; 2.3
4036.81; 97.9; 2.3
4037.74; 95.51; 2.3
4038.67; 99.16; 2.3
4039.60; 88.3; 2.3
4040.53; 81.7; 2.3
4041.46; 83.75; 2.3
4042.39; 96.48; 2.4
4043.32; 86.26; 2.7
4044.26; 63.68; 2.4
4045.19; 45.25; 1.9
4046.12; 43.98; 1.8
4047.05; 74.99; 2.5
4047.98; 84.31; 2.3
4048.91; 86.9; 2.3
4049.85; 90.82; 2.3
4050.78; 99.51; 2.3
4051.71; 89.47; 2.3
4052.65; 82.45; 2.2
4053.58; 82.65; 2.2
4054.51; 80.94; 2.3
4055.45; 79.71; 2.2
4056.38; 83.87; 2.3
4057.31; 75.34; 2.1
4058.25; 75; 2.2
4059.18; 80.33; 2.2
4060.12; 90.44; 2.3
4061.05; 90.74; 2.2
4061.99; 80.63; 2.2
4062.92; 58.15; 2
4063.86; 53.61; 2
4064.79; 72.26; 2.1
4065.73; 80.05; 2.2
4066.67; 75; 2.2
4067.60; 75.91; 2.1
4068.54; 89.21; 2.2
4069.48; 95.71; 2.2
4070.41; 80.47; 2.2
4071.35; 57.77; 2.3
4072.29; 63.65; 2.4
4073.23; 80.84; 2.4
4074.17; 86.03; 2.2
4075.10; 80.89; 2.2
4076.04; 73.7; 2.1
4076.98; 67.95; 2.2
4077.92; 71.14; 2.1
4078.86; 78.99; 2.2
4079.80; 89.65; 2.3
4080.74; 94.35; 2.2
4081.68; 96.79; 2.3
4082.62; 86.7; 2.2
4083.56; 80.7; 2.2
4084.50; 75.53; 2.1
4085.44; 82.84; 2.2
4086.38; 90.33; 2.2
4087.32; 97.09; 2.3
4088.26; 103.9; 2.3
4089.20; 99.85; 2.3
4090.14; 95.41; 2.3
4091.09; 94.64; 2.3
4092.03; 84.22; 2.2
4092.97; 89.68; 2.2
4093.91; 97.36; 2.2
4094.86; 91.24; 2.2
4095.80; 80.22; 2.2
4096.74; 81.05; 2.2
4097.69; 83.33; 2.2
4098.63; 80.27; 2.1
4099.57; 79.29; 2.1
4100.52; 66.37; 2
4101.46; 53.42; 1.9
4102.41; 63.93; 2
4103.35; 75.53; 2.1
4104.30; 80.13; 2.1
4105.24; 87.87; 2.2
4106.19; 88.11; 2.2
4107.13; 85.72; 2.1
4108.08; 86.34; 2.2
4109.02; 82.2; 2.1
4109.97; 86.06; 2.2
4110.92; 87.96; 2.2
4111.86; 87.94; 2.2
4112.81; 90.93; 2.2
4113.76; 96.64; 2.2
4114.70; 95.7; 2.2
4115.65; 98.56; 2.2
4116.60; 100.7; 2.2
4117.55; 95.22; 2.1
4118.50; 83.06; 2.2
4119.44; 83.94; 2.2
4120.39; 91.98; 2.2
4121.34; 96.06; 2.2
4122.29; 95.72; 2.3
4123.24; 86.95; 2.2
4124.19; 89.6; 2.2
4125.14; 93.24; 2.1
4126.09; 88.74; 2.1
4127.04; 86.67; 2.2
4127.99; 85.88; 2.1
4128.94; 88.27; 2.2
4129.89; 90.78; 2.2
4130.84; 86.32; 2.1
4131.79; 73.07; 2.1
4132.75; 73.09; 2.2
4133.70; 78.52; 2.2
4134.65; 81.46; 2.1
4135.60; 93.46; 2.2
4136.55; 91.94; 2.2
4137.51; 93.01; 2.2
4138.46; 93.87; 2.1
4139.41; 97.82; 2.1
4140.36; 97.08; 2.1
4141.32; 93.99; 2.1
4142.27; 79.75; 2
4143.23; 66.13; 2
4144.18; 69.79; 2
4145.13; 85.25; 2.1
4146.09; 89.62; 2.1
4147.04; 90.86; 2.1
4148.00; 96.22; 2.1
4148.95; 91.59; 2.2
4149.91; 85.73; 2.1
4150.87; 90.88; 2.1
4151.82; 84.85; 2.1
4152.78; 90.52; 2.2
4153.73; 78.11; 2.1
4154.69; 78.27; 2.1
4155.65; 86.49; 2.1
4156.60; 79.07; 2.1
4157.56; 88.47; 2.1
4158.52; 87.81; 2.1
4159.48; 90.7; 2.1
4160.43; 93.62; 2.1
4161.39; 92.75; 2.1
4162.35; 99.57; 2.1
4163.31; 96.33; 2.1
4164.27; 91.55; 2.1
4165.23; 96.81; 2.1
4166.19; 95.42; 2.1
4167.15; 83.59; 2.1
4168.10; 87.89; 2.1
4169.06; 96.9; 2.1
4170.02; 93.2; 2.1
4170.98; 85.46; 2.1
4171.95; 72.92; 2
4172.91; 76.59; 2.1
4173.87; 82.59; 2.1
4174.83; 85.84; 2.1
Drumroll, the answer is -2.2 AA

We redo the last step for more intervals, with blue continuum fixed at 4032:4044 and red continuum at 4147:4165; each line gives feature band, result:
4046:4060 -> 0.6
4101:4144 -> 0.6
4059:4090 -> 1.7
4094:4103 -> 1.1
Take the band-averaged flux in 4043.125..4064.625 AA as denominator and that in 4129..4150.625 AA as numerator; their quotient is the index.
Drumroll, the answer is 1.1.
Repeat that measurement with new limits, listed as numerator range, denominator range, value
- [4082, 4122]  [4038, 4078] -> 1.10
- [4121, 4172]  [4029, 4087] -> 1.10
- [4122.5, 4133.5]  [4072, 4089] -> 1.02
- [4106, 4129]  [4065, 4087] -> 1.12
